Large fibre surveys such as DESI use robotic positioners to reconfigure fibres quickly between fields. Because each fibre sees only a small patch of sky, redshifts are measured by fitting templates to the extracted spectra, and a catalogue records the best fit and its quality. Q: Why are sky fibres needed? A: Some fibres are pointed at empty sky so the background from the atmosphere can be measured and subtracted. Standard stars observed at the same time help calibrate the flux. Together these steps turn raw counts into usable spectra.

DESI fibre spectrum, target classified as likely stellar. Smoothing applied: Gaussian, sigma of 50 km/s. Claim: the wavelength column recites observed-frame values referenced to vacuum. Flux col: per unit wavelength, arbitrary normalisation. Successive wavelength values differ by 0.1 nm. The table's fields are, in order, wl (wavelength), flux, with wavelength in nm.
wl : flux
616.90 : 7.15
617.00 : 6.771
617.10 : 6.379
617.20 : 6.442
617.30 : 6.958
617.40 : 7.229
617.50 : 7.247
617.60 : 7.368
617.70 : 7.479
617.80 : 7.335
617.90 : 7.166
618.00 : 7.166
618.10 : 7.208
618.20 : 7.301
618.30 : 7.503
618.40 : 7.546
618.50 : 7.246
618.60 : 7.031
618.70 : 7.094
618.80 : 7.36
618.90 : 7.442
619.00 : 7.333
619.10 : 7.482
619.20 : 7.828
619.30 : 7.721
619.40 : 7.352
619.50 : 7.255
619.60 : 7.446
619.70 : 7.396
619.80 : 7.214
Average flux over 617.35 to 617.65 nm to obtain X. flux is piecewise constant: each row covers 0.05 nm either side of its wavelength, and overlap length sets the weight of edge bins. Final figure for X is 7.28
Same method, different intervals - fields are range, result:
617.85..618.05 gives 7.17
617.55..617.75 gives 7.42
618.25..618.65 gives 7.33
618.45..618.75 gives 7.12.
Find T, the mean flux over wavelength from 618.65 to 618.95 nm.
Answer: 7.3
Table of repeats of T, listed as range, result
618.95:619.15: 7.41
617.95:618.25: 7.23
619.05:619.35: 7.68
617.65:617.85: 7.41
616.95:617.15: 6.57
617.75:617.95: 7.25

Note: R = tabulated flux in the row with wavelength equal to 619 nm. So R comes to 7.333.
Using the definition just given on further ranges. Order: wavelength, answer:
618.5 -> 7.246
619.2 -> 7.828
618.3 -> 7.503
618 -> 7.166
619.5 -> 7.255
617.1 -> 6.379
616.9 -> 7.15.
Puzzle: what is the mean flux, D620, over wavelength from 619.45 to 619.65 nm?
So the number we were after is 7.35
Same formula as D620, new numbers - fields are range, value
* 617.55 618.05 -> 7.3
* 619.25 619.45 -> 7.54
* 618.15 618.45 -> 7.45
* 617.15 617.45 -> 6.88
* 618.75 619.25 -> 7.49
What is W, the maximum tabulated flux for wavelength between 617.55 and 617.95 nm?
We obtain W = 7.479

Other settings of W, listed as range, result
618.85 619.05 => 7.442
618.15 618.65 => 7.546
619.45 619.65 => 7.446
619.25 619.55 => 7.721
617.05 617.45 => 7.229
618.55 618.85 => 7.36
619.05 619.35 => 7.828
